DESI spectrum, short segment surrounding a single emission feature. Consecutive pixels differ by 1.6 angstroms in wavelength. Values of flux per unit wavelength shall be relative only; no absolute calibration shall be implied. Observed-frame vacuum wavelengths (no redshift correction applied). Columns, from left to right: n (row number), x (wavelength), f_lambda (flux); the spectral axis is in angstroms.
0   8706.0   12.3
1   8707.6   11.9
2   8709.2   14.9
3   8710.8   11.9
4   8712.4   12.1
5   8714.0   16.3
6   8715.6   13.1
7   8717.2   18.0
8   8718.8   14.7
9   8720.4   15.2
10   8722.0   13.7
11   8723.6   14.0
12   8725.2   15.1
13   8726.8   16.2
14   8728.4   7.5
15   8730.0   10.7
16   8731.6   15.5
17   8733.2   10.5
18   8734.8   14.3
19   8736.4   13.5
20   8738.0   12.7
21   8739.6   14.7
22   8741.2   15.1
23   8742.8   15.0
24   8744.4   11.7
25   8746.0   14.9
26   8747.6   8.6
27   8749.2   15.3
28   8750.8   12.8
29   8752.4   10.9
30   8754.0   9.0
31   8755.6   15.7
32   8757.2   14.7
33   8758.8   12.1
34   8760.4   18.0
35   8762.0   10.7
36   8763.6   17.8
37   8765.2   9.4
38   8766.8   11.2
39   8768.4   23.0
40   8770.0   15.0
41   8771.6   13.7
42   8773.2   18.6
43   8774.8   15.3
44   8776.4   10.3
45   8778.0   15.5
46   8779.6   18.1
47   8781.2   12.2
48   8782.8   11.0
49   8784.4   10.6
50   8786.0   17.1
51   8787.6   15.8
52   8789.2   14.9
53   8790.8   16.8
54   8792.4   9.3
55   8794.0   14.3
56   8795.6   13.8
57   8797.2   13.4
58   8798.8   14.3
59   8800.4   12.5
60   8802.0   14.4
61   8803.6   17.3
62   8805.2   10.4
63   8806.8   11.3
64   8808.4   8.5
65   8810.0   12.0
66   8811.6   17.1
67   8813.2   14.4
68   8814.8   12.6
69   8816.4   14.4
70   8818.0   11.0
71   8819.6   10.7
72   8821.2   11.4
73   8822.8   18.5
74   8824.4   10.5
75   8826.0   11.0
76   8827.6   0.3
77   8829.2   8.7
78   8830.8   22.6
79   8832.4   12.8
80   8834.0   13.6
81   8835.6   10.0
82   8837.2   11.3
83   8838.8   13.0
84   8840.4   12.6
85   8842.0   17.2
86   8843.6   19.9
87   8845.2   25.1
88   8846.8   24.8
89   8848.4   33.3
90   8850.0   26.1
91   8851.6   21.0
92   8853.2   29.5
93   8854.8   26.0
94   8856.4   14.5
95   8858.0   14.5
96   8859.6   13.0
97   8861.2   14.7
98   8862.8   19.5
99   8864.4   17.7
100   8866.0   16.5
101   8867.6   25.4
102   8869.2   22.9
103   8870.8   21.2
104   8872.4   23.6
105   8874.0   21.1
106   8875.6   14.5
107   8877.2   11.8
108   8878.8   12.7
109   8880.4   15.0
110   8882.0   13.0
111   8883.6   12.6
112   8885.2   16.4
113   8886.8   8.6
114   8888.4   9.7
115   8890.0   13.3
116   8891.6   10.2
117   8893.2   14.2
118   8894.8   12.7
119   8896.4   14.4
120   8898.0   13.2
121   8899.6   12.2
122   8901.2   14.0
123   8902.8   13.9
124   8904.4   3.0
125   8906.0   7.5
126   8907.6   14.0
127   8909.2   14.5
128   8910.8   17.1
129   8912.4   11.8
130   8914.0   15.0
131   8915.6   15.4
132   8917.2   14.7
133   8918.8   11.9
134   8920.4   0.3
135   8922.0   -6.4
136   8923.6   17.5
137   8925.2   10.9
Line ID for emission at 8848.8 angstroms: [S II]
